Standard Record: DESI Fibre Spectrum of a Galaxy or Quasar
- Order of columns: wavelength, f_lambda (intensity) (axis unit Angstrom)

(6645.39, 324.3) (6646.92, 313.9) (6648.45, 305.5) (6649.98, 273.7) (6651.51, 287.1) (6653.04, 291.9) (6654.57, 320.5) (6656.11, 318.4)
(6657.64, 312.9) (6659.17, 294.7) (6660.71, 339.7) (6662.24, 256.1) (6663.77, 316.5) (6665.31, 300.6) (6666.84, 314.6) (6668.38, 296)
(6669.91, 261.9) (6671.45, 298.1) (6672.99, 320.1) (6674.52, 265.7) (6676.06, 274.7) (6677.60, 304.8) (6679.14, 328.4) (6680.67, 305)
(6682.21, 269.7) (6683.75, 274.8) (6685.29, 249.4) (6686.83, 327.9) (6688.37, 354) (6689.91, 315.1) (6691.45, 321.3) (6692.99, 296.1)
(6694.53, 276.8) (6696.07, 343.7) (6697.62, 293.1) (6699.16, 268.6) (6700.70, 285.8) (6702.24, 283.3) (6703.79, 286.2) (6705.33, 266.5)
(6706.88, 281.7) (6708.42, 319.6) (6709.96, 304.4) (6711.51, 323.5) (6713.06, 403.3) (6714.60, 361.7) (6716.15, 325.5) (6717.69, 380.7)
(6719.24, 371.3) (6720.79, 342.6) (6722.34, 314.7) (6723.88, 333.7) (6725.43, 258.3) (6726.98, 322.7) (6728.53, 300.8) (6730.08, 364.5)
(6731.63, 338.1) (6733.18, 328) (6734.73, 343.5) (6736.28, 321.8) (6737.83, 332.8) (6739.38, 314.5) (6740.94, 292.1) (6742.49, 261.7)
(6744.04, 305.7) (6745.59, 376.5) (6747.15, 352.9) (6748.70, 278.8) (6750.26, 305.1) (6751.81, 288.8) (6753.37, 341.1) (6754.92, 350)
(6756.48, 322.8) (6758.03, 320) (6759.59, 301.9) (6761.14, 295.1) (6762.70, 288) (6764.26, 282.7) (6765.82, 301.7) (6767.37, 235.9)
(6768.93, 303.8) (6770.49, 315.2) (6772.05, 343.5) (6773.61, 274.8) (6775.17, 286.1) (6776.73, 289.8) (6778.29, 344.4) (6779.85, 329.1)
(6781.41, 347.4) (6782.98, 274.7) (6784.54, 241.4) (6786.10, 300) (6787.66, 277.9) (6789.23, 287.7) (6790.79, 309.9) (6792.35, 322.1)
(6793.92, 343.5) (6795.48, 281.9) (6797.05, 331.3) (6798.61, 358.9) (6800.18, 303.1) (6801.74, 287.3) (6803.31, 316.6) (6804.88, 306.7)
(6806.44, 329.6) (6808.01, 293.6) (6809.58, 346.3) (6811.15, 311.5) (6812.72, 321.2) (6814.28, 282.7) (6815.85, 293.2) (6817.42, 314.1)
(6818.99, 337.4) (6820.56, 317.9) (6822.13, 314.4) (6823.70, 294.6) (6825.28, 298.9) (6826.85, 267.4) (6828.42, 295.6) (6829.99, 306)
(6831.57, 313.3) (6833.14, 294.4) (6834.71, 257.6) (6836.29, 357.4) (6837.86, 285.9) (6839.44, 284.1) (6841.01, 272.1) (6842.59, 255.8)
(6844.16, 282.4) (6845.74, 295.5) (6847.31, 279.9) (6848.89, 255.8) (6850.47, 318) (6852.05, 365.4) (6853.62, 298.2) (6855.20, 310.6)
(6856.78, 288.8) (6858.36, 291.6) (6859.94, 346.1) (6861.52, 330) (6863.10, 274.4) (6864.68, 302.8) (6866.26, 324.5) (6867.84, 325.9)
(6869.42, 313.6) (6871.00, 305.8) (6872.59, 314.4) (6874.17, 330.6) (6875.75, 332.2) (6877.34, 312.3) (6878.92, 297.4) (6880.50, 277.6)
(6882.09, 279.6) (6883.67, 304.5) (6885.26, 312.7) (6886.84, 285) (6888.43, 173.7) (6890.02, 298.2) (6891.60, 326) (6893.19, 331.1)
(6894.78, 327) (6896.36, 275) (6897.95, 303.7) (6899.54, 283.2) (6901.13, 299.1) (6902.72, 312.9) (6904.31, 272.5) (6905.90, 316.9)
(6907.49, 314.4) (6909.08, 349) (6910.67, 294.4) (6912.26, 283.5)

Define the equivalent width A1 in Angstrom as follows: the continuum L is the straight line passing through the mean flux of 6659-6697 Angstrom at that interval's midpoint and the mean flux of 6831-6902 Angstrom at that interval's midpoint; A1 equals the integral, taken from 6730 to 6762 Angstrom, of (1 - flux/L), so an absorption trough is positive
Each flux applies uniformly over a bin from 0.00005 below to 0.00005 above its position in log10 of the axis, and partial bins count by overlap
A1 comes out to -2.1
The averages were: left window 300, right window 300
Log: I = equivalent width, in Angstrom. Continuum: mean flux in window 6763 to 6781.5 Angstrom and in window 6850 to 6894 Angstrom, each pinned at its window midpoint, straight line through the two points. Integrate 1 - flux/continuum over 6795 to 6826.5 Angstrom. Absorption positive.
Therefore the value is -0.8 Angstrom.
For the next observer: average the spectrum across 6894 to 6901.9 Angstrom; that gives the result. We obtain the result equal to 298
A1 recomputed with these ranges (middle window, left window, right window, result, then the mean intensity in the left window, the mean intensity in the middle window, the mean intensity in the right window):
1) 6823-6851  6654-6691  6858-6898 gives 1.3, 301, 289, 304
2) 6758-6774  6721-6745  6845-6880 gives 1.0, 317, 296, 310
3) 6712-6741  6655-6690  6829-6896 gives -3.4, 300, 335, 301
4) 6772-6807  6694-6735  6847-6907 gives 0.5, 319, 307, 303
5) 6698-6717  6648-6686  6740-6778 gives -0.6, 295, 309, 305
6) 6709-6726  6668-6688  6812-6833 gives -2.5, 292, 339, 304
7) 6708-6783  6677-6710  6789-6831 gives -3.9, 298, 319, 310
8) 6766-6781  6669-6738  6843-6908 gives 0.2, 312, 304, 302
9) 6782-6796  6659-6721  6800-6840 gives 0.5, 307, 294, 305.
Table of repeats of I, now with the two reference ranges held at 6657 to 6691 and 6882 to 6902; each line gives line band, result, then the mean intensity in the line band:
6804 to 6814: -0.7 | 316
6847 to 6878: -1.9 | 311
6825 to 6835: 0.1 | 292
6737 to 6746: -0.4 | 311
